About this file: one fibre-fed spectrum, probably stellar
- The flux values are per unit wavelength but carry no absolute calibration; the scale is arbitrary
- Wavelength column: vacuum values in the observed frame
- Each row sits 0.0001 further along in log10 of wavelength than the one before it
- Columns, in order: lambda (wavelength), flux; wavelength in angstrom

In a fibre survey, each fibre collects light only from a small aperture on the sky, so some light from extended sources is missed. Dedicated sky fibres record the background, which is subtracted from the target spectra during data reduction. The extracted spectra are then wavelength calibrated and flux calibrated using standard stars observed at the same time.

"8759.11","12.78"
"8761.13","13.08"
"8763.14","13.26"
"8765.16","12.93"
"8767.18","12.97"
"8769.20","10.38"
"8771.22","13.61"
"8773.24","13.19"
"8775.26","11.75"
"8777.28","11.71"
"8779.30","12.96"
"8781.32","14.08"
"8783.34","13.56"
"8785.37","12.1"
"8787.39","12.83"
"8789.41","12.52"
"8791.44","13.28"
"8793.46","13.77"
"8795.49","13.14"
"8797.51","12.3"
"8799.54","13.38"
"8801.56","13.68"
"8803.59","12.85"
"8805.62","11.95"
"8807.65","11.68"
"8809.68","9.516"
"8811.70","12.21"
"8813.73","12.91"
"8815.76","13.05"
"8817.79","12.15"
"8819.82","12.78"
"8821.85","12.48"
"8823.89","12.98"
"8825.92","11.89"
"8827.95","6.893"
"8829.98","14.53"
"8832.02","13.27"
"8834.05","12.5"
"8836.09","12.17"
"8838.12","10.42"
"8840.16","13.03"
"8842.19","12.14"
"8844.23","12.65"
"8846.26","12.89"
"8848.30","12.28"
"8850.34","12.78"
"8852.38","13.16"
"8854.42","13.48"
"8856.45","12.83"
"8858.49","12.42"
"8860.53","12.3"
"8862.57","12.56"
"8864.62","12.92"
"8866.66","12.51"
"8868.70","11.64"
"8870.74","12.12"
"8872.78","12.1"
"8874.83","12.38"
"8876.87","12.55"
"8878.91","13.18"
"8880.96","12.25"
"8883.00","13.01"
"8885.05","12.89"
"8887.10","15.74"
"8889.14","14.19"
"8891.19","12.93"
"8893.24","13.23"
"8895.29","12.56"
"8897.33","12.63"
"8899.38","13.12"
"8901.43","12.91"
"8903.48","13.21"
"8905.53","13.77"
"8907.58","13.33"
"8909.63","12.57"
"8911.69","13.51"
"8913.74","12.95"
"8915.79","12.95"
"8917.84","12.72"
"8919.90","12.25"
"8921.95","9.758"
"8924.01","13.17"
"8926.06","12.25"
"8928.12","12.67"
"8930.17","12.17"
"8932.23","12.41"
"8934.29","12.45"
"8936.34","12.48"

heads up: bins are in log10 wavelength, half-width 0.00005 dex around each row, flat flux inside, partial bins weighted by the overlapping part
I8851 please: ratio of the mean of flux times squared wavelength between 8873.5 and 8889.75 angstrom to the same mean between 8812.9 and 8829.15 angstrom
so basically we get 1.13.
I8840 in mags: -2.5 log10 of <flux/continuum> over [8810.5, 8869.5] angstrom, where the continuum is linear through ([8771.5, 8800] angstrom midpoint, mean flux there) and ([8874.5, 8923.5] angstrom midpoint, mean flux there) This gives 0.05 mag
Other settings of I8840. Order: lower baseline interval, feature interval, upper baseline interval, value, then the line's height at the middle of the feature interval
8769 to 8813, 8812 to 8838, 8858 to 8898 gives 0.04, 12.7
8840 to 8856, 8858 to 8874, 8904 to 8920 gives 0.05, 12.9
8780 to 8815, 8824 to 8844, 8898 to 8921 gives 0.07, 12.8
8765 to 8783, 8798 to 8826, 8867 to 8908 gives 0.03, 12.8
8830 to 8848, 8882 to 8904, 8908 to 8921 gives -0.05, 12.7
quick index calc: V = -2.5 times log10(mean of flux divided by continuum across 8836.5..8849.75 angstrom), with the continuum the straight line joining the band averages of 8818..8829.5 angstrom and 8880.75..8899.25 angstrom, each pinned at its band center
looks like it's -0.01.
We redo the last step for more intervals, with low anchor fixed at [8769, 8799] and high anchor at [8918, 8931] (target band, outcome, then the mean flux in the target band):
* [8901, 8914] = -0.09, 13.2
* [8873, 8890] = -0.08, 13.2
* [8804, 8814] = 0.09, 11.6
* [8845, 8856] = -0.04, 12.9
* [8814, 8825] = 0.00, 12.7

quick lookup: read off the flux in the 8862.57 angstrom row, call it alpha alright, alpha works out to 12.56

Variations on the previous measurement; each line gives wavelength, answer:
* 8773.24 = 13.19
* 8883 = 13.01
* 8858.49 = 12.42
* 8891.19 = 12.93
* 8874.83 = 12.38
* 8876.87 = 12.55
